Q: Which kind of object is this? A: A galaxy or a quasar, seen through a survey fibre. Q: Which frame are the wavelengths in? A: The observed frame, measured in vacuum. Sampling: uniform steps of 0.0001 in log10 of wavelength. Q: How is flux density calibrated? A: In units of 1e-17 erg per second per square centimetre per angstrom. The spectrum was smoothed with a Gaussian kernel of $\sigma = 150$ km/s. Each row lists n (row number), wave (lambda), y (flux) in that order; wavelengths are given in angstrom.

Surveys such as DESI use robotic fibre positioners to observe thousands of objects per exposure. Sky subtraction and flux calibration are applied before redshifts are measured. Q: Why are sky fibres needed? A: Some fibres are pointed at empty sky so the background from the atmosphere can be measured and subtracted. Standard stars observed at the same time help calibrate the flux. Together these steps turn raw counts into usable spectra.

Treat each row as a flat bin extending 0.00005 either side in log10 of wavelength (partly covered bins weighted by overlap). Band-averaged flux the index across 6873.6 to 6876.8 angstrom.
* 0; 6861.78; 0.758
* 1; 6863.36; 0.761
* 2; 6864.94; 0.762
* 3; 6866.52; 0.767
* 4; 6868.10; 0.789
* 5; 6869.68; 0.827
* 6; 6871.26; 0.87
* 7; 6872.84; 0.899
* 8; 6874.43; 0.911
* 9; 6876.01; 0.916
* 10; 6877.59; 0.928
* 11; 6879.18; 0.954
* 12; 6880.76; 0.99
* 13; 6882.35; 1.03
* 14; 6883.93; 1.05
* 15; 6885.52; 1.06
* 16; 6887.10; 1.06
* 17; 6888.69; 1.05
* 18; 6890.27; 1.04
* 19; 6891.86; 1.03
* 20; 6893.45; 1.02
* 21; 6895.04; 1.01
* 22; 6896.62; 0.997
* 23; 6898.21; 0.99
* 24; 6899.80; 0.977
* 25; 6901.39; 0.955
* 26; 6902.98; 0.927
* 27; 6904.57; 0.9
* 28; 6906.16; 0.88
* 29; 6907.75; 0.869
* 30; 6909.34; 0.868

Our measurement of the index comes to 0.913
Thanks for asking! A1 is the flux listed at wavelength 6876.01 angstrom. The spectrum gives 0.916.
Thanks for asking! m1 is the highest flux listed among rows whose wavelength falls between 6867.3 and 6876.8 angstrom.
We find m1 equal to 0.916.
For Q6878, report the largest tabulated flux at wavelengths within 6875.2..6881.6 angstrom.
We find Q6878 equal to 0.99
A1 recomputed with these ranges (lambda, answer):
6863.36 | 0.761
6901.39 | 0.955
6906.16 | 0.88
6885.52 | 1.06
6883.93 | 1.05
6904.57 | 0.9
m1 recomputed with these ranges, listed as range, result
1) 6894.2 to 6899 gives 1.01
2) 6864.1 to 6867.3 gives 0.767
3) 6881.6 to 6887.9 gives 1.06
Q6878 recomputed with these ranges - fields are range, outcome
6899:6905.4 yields 0.977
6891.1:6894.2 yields 1.03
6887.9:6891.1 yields 1.05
